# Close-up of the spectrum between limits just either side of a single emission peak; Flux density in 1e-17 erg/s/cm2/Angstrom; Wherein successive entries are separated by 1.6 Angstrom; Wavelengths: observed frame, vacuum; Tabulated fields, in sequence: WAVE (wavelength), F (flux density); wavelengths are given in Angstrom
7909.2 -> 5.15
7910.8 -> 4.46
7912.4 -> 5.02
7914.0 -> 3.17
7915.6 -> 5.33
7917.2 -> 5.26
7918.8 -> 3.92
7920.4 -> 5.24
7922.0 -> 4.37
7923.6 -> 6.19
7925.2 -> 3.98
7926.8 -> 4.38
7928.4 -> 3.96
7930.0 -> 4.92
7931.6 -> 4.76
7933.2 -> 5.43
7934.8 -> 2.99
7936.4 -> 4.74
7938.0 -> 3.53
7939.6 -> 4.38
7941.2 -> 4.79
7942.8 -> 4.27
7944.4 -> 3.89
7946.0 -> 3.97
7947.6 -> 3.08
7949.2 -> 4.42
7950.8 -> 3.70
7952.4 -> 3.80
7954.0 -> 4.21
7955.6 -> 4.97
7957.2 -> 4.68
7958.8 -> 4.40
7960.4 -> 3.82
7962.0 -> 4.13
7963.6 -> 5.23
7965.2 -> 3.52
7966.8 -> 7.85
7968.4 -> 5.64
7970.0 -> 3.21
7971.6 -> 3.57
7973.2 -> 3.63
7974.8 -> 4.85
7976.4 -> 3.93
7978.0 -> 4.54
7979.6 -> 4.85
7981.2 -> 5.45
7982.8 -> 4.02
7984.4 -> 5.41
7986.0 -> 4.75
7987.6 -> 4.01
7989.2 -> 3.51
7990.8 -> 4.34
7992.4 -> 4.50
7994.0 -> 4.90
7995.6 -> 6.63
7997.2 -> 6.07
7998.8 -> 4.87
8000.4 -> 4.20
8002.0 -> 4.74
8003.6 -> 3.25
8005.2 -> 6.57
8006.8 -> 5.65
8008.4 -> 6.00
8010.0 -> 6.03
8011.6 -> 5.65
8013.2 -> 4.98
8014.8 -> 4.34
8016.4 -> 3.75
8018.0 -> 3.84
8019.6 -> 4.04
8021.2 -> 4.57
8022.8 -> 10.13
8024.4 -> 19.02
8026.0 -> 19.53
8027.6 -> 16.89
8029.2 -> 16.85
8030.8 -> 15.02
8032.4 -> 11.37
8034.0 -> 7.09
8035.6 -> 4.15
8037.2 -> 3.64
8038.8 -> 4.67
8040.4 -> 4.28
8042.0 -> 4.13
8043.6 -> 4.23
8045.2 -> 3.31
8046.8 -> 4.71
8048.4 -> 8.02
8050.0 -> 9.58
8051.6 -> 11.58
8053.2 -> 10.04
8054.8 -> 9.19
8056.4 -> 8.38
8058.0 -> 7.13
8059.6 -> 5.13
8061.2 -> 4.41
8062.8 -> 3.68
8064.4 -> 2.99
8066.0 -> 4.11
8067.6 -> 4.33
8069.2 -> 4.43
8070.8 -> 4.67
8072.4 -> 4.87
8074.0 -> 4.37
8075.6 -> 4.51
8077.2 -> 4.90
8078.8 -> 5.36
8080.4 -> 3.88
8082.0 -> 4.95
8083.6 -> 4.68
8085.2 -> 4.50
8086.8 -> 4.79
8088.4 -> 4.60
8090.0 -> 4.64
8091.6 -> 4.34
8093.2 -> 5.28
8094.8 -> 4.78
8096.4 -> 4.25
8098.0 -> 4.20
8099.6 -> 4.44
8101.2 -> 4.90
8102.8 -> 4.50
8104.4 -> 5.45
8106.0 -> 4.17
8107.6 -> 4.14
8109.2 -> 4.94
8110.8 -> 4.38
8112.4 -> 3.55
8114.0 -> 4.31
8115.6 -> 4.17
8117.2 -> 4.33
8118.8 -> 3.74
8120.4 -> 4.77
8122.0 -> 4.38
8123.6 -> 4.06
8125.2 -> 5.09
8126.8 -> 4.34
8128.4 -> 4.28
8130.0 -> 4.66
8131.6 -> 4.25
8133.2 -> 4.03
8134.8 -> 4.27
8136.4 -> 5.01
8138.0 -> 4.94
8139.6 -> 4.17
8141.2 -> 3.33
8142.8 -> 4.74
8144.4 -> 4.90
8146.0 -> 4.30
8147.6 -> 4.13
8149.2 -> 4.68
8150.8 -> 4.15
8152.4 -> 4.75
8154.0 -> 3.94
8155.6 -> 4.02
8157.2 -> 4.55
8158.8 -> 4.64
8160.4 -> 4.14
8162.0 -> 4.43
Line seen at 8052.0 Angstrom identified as [N II]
